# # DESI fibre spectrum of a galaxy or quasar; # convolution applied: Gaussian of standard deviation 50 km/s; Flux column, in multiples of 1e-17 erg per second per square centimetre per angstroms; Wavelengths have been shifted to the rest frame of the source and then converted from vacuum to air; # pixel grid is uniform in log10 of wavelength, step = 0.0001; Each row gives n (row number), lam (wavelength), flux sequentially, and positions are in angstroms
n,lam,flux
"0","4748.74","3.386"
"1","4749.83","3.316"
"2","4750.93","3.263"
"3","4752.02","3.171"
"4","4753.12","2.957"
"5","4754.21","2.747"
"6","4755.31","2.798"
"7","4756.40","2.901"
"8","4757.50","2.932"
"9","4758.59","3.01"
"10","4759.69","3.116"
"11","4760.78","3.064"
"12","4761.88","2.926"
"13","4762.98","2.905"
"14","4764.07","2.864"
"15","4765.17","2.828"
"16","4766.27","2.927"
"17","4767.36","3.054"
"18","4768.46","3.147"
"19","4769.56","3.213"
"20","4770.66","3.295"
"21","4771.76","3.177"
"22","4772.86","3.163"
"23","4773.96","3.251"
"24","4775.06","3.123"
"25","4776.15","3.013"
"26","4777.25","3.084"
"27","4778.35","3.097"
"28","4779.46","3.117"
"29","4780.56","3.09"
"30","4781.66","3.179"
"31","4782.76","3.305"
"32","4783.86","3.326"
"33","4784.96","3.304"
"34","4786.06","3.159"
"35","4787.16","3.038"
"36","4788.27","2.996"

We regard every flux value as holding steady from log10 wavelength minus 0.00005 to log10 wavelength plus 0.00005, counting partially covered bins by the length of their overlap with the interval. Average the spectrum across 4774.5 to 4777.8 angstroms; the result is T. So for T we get 3.08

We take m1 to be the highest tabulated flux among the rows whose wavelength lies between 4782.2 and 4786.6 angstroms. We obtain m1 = 3.326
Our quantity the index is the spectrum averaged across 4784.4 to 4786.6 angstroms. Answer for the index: 3.24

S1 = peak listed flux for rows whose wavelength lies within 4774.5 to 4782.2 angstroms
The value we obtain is 3.179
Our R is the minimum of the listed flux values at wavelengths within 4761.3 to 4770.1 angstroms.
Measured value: 2.828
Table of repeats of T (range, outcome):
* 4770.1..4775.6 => 3.2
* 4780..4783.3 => 3.19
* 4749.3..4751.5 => 3.28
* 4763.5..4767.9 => 2.92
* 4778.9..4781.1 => 3.09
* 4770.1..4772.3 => 3.23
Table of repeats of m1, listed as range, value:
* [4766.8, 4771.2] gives 3.295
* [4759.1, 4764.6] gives 3.116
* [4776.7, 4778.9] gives 3.097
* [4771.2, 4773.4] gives 3.177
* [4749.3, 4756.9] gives 3.316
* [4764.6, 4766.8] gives 2.927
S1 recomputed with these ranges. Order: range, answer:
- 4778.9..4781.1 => 3.117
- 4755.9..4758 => 2.932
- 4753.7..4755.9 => 2.798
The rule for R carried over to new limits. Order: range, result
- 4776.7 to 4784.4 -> 3.084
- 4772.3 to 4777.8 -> 3.013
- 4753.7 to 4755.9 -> 2.747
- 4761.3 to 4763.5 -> 2.905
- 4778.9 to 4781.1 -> 3.09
